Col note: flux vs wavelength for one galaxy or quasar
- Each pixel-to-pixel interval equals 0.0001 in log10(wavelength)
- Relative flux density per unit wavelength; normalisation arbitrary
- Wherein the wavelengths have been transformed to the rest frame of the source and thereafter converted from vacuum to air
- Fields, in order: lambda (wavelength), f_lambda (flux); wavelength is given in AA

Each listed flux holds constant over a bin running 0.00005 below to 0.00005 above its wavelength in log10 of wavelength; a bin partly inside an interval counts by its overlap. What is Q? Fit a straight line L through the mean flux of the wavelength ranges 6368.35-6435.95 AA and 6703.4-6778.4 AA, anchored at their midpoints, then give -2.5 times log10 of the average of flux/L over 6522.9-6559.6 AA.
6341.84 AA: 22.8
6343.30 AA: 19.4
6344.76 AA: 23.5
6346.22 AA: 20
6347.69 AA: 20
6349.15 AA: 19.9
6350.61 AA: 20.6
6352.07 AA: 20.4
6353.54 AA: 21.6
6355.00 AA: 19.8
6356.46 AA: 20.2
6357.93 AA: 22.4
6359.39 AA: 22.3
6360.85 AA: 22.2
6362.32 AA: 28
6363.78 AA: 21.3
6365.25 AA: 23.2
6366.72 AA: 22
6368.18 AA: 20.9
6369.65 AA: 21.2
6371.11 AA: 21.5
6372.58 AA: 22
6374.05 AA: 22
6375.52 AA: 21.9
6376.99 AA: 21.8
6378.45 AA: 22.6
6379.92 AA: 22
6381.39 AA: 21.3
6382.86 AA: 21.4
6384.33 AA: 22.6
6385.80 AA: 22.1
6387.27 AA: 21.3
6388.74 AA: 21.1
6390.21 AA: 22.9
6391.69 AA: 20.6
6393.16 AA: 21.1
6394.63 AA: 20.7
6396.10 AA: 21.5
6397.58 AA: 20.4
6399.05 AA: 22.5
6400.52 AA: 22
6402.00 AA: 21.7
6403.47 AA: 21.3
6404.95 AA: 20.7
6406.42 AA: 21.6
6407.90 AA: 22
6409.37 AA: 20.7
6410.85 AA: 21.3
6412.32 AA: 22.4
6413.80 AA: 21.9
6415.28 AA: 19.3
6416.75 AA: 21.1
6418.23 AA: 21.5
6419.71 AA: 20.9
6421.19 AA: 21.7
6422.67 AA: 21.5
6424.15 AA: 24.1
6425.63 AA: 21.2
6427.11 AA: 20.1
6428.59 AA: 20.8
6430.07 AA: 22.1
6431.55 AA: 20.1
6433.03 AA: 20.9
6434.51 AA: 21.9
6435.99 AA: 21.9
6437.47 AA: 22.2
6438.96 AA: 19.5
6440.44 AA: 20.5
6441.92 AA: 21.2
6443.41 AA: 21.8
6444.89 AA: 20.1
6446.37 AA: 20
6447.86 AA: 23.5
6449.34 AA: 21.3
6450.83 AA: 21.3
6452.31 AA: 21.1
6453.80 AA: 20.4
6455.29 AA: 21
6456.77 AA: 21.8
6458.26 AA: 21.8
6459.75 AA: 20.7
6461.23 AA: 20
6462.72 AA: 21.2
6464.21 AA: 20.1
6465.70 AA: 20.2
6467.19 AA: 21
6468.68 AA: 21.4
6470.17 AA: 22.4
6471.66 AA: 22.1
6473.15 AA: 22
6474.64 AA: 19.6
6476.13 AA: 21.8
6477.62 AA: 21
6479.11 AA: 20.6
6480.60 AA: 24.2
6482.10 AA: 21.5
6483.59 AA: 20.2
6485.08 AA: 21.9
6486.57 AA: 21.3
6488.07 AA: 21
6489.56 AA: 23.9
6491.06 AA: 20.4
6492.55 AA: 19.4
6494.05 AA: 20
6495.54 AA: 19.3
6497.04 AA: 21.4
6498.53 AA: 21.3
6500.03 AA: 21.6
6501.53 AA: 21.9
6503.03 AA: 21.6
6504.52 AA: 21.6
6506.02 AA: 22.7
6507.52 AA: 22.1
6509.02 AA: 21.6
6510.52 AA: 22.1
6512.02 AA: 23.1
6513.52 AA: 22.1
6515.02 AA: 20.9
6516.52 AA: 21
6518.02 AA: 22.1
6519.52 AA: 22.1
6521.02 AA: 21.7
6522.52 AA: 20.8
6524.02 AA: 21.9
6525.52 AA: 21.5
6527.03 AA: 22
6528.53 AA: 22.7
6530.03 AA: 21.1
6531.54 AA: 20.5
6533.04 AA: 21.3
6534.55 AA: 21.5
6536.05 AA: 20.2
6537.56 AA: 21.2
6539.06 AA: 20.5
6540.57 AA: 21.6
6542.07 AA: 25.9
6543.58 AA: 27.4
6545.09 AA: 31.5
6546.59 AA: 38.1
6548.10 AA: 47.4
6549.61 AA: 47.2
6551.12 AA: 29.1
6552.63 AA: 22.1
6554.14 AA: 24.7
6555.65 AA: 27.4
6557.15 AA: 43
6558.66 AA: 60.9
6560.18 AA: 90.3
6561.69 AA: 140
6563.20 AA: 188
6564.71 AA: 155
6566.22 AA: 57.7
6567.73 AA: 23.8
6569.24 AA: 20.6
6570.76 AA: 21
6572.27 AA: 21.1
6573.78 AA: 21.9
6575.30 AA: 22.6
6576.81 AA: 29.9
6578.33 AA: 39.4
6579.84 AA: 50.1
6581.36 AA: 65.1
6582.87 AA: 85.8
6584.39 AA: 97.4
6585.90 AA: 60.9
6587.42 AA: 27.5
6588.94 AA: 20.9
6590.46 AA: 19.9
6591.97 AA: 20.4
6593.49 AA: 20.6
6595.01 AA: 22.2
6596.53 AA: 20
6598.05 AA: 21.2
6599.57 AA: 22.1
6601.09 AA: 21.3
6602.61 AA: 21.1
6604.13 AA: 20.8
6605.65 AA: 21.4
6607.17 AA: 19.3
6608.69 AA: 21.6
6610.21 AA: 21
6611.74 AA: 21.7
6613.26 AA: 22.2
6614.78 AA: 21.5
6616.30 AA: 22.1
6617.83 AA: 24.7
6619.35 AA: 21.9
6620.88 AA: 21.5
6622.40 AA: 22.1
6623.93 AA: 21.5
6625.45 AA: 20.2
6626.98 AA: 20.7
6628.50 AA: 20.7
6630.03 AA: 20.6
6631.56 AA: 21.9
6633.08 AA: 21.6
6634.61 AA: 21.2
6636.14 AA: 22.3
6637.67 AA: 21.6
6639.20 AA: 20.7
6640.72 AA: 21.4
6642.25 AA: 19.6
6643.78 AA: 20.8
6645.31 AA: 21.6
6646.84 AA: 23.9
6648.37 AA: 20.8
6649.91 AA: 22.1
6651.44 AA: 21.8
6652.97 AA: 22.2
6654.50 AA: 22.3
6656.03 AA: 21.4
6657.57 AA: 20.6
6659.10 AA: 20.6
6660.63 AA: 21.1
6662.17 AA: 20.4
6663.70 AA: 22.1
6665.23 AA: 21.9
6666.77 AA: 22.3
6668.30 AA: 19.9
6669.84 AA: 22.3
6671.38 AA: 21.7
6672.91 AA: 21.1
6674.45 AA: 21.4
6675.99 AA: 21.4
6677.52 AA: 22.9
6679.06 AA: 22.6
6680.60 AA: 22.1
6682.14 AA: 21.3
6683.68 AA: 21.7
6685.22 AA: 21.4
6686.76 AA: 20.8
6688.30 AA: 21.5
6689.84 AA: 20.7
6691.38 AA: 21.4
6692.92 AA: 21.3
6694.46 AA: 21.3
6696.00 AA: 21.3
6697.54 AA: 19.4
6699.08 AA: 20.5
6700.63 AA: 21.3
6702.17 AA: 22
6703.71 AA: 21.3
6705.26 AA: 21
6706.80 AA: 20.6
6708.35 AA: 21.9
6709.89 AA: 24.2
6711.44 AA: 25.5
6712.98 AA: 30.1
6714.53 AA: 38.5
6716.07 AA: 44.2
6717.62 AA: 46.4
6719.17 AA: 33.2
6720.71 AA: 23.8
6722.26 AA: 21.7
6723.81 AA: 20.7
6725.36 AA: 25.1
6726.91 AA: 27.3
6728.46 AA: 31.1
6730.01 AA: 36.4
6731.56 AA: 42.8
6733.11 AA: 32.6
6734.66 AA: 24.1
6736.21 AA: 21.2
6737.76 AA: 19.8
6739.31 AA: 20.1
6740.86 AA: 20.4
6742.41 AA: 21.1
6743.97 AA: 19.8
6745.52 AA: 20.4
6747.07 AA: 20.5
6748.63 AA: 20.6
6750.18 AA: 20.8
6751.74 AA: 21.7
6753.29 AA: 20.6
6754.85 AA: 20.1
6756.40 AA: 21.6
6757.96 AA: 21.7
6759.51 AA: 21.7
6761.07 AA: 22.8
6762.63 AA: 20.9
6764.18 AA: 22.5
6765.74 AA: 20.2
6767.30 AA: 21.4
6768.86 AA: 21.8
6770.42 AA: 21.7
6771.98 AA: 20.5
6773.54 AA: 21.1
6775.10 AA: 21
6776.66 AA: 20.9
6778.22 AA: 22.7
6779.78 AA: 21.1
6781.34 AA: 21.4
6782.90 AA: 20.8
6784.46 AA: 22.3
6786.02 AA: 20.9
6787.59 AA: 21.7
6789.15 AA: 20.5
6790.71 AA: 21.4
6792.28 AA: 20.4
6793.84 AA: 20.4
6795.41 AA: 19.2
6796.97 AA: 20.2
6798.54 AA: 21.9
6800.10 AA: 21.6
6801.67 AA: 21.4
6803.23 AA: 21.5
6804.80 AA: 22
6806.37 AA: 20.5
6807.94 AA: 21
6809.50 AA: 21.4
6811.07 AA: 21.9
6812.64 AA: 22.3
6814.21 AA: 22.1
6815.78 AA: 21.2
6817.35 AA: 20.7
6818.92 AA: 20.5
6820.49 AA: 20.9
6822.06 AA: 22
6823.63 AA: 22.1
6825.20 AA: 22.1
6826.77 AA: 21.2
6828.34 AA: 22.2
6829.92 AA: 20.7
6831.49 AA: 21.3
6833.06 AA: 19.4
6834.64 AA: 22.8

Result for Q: -0.25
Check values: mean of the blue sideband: 21.5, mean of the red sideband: 24.6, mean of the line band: 28.6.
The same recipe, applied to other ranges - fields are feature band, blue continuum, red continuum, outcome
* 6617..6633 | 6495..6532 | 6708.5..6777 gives 0.08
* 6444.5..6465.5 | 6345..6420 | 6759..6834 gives 0.02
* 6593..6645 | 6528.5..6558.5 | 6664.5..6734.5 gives 0.25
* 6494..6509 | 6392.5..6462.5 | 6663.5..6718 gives 0.02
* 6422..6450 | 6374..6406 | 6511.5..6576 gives 0.23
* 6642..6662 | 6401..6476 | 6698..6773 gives 0.10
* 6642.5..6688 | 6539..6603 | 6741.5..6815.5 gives 0.49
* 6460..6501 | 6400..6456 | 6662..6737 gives 0.04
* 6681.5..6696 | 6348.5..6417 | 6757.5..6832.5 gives 0.01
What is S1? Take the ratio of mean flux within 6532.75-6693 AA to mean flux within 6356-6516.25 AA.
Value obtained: 1.43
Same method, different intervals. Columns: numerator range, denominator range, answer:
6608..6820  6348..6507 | 1.05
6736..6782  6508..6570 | 0.55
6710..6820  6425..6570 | 0.82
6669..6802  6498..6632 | 0.71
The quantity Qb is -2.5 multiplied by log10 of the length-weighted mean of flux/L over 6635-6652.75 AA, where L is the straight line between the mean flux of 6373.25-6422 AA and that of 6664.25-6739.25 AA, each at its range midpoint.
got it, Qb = 0.12 mag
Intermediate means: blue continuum 21.5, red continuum 24.7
